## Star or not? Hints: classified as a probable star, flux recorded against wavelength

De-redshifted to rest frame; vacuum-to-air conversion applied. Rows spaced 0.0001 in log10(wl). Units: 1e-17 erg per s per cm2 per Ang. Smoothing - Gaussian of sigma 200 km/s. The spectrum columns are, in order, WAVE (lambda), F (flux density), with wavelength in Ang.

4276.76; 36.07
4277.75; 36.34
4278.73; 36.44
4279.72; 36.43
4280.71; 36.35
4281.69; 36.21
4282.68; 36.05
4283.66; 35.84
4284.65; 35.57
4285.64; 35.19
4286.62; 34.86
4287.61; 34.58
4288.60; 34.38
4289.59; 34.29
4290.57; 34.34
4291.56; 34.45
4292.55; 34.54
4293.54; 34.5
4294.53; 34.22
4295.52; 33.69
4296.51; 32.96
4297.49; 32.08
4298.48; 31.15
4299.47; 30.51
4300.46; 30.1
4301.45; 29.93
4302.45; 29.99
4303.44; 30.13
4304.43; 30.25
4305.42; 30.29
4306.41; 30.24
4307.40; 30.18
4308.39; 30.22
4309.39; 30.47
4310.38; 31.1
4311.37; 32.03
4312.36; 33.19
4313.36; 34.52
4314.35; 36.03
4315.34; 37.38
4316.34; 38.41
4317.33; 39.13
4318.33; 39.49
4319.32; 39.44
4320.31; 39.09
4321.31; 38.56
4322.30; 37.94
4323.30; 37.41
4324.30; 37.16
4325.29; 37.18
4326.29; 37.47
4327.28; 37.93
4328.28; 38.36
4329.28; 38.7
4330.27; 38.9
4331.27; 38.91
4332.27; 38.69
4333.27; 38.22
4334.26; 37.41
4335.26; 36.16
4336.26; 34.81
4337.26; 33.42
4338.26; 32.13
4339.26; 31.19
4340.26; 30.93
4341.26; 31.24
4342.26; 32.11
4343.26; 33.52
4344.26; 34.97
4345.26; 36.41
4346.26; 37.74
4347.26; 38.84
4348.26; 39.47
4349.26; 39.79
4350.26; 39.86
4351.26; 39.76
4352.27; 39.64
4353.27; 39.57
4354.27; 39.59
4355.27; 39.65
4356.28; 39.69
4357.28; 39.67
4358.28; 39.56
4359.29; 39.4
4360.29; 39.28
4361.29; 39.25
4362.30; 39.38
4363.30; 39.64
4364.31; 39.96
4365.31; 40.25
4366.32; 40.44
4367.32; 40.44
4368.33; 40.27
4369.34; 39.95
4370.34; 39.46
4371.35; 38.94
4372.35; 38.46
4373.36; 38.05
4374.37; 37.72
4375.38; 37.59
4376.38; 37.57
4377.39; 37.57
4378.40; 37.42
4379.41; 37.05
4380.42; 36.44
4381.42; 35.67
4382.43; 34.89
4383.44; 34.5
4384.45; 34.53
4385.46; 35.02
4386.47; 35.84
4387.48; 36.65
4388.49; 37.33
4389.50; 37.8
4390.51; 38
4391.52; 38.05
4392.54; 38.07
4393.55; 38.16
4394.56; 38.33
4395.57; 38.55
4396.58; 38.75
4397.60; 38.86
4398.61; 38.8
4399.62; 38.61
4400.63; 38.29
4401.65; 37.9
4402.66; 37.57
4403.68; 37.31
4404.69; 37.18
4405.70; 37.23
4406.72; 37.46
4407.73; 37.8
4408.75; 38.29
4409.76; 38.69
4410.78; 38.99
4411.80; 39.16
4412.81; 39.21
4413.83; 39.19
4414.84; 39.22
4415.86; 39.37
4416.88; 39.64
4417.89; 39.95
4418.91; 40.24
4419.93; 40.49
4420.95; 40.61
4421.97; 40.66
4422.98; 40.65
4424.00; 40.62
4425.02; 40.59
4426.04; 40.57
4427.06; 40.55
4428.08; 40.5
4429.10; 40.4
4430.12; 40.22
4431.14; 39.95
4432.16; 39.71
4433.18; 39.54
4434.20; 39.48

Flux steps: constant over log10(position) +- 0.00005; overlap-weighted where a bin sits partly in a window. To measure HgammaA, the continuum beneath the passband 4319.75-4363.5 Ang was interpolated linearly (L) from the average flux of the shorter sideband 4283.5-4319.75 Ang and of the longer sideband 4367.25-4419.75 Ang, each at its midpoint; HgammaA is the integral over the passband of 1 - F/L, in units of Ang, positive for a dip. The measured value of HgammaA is -2.5 Ang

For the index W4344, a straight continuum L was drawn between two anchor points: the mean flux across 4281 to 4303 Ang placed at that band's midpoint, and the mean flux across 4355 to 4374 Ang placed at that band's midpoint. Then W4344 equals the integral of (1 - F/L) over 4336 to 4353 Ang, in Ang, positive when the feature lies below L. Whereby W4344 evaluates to 1.0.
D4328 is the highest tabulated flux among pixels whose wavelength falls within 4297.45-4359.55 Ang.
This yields 39.86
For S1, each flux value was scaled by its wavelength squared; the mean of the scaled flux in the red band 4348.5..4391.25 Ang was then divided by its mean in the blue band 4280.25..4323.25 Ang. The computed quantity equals 1.2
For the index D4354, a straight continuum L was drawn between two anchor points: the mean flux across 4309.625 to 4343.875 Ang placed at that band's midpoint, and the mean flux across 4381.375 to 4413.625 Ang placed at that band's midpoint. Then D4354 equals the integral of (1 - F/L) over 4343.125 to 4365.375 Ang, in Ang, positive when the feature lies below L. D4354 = -1.40 Ang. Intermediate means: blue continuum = 36.1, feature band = 39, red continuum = 37.6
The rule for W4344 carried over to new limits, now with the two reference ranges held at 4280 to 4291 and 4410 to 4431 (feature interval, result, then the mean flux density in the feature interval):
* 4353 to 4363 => -0.4 Ang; 39.5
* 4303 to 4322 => 1.0 Ang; 34.3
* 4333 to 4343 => 0.9 Ang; 33.6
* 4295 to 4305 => 1.3 Ang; 31.1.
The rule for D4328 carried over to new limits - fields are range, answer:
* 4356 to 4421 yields 40.61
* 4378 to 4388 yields 37.42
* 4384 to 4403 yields 38.86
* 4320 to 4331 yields 39.09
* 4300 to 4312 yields 32.03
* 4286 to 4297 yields 34.86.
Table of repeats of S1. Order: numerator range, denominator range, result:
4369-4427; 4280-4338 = 1.14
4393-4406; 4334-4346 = 1.16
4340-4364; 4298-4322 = 1.16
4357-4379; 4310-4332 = 1.07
